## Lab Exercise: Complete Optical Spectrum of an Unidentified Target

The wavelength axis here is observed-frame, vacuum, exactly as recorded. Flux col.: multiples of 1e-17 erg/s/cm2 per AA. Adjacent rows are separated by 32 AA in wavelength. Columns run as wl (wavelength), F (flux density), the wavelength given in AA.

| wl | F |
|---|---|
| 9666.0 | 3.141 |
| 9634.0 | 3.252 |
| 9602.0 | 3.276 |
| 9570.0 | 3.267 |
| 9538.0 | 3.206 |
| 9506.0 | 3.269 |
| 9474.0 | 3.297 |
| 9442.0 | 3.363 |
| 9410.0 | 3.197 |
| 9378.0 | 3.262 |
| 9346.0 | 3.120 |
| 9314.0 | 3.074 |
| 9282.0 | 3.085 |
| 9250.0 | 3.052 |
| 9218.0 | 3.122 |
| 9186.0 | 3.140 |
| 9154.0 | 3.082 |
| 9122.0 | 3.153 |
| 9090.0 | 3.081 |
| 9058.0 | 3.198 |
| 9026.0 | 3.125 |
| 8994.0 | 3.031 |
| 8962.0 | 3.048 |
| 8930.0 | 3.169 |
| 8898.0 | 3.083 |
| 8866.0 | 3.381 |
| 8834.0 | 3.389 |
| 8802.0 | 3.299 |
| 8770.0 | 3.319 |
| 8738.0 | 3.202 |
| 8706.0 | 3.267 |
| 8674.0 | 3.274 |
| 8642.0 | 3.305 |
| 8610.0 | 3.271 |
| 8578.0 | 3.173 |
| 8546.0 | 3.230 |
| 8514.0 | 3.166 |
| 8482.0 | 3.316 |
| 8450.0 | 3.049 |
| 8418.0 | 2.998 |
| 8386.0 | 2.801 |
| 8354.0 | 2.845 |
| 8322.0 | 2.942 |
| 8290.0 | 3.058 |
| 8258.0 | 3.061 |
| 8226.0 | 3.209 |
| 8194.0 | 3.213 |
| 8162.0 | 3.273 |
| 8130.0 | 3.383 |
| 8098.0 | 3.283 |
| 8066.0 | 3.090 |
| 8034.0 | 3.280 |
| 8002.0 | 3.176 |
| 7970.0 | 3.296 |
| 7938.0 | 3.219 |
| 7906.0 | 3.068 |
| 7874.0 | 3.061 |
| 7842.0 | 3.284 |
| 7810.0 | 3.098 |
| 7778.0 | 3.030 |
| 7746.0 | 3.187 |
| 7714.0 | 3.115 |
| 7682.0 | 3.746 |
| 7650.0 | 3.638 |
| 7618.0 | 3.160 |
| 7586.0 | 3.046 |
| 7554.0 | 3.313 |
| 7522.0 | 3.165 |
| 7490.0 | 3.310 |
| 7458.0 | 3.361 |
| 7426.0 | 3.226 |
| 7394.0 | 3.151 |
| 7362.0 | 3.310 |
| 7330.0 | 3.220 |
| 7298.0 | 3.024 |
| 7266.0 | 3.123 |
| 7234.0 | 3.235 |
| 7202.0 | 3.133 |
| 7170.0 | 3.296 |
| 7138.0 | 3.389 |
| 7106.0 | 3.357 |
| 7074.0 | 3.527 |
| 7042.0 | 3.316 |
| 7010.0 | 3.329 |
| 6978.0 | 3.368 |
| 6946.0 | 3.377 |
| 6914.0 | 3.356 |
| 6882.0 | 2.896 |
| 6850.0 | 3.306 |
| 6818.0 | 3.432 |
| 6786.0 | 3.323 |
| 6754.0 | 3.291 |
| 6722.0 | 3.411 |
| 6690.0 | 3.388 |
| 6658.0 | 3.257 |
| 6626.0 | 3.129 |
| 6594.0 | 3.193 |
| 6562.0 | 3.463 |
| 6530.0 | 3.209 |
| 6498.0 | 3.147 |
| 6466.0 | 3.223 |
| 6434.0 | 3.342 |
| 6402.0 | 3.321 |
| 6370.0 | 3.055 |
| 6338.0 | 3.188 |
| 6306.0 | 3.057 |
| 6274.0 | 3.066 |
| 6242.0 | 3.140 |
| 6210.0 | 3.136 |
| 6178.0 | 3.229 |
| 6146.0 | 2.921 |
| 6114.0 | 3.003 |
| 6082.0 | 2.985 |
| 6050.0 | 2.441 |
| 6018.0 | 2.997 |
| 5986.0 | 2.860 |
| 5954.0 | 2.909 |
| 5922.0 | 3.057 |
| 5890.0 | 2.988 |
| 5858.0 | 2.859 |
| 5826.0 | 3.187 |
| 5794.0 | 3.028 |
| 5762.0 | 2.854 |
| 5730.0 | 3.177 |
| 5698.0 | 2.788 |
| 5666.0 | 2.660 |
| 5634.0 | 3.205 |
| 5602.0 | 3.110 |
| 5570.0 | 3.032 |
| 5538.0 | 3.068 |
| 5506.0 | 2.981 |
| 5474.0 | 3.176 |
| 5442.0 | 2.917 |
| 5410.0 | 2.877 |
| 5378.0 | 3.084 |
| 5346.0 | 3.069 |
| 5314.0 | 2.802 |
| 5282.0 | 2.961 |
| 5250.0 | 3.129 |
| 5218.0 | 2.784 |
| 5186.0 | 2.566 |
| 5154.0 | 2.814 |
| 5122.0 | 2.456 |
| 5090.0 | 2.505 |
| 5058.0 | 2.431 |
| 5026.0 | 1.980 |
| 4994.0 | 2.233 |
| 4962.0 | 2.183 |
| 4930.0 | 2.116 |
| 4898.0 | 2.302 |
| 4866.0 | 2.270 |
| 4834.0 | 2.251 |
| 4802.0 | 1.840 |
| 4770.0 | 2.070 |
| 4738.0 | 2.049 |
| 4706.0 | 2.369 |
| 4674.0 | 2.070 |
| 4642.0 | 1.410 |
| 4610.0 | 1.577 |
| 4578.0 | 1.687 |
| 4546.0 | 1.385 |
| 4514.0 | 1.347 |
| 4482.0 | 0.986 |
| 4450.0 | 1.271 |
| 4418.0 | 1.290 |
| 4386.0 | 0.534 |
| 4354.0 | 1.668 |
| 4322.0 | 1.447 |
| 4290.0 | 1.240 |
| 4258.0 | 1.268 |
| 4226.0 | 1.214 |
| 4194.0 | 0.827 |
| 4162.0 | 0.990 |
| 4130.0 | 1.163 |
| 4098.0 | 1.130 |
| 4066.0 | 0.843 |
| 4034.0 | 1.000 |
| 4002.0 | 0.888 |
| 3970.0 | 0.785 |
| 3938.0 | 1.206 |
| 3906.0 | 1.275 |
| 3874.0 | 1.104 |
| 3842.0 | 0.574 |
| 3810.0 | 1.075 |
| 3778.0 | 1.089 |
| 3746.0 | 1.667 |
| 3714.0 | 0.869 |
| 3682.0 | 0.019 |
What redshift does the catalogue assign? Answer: 0.168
